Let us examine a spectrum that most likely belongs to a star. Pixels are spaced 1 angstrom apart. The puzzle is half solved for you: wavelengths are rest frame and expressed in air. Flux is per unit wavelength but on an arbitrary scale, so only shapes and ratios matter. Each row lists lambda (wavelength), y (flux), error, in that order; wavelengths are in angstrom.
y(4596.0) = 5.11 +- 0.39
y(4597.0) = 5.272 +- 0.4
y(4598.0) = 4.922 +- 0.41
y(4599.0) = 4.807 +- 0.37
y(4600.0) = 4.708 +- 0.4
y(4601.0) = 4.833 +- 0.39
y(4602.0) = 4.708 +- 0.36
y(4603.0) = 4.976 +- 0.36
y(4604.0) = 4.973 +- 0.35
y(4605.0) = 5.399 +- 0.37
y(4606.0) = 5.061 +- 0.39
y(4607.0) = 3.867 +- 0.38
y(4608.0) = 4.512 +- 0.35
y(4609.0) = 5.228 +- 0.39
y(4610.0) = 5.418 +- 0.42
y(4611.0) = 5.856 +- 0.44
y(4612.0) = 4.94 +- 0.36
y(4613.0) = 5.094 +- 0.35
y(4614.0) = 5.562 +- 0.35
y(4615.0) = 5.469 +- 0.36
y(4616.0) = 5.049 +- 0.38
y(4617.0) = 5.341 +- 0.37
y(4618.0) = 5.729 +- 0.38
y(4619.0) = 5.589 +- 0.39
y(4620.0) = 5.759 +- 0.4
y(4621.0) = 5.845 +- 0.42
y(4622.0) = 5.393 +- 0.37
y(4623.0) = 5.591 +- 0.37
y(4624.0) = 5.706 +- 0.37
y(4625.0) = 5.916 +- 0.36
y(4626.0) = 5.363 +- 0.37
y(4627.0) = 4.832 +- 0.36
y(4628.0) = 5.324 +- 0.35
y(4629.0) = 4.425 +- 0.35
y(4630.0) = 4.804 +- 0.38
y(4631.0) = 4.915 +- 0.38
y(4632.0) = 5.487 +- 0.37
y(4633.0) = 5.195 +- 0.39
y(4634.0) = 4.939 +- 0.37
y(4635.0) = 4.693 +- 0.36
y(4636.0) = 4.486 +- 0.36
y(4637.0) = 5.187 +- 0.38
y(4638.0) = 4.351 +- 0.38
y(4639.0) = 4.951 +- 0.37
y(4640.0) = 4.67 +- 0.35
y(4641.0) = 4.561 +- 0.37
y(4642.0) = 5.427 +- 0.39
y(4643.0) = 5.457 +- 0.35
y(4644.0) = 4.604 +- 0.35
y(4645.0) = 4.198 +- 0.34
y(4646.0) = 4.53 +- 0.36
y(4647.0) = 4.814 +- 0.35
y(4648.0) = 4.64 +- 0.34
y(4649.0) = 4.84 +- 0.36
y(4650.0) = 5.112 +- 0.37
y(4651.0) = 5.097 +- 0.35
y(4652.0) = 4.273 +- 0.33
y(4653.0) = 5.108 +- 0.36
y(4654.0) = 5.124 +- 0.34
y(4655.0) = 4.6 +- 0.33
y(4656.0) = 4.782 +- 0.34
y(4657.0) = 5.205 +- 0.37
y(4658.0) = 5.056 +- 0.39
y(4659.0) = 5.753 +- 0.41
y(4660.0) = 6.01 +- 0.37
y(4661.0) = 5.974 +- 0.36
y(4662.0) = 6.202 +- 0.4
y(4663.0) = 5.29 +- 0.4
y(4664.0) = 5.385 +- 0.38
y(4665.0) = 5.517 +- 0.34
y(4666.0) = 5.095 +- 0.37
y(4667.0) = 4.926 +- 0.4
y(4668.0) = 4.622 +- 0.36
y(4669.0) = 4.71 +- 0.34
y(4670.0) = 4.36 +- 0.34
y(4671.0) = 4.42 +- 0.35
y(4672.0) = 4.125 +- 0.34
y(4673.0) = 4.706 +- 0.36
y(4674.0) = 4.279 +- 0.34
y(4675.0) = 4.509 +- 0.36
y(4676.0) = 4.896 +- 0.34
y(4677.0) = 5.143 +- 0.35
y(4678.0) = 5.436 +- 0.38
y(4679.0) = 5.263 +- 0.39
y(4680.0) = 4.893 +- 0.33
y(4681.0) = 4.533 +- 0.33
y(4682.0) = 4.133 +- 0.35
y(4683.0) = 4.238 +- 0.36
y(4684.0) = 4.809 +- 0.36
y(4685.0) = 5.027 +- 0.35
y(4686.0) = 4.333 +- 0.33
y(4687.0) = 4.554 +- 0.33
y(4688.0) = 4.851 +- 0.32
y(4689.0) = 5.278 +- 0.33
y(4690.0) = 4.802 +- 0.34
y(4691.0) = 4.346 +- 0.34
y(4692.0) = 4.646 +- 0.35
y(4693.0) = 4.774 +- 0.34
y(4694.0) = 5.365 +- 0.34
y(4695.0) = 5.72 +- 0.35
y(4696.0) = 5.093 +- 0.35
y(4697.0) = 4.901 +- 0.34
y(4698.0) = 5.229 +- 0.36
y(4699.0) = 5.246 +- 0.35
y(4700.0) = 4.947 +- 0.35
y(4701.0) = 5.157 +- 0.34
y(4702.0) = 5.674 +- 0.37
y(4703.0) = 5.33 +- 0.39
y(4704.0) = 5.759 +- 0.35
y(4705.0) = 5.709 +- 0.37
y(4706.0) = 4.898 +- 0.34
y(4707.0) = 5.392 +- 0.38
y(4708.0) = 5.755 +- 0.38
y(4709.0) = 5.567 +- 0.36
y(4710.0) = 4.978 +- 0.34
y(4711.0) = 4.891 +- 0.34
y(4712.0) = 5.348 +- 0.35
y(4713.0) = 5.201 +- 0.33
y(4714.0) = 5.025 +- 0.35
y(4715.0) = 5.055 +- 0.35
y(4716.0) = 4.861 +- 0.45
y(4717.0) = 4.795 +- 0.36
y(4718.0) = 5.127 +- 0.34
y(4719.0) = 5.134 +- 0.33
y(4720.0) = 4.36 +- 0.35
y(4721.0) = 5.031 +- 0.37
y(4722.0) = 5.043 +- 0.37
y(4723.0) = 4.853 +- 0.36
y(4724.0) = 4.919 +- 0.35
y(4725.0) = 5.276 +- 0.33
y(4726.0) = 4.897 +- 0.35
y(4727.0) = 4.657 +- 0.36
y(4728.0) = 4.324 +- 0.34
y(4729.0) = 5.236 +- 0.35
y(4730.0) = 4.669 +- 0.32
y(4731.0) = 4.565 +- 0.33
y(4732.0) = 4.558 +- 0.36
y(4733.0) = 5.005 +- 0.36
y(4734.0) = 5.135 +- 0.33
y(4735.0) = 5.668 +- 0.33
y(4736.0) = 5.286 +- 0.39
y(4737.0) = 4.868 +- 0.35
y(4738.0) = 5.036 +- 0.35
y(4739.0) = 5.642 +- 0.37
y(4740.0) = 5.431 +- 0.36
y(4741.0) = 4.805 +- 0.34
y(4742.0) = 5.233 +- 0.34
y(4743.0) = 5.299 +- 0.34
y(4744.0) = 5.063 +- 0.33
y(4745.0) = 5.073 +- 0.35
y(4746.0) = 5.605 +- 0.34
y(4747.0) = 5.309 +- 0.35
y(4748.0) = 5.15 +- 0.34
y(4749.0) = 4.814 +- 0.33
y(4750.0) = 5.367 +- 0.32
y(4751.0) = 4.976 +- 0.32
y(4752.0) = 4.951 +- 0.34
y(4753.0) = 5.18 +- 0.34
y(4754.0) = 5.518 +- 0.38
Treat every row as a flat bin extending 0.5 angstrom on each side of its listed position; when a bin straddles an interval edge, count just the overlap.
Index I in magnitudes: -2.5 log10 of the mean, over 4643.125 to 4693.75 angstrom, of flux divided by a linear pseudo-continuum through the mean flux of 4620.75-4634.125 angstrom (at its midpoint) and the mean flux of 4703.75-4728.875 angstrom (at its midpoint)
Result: 0.06 mag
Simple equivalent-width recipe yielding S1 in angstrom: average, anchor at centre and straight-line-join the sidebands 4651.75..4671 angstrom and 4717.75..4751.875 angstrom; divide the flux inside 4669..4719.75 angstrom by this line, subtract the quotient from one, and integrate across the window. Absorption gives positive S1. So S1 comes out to 1.3 angstrom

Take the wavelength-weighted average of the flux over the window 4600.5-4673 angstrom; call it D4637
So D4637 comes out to 5.07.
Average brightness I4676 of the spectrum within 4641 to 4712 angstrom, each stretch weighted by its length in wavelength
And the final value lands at 5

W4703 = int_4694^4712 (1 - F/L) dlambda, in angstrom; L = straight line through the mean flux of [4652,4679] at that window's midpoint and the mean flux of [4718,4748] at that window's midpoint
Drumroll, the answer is -0.98 angstrom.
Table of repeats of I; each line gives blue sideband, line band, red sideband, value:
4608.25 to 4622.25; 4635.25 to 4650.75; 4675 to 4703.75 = 0.099 mag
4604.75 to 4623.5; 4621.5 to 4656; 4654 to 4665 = 0.085 mag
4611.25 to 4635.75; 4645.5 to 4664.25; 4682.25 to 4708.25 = 0.009 mag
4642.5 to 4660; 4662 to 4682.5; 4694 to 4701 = 0.044 mag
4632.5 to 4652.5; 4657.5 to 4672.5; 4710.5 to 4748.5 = -0.065 mag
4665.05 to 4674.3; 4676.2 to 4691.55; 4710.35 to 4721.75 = -0.008 mag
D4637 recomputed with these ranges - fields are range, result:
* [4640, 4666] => 5.09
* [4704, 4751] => 5.09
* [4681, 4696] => 4.78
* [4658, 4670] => 5.35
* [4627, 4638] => 4.91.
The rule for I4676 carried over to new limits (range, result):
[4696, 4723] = 5.16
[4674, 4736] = 4.99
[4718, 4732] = 4.84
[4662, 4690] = 4.82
